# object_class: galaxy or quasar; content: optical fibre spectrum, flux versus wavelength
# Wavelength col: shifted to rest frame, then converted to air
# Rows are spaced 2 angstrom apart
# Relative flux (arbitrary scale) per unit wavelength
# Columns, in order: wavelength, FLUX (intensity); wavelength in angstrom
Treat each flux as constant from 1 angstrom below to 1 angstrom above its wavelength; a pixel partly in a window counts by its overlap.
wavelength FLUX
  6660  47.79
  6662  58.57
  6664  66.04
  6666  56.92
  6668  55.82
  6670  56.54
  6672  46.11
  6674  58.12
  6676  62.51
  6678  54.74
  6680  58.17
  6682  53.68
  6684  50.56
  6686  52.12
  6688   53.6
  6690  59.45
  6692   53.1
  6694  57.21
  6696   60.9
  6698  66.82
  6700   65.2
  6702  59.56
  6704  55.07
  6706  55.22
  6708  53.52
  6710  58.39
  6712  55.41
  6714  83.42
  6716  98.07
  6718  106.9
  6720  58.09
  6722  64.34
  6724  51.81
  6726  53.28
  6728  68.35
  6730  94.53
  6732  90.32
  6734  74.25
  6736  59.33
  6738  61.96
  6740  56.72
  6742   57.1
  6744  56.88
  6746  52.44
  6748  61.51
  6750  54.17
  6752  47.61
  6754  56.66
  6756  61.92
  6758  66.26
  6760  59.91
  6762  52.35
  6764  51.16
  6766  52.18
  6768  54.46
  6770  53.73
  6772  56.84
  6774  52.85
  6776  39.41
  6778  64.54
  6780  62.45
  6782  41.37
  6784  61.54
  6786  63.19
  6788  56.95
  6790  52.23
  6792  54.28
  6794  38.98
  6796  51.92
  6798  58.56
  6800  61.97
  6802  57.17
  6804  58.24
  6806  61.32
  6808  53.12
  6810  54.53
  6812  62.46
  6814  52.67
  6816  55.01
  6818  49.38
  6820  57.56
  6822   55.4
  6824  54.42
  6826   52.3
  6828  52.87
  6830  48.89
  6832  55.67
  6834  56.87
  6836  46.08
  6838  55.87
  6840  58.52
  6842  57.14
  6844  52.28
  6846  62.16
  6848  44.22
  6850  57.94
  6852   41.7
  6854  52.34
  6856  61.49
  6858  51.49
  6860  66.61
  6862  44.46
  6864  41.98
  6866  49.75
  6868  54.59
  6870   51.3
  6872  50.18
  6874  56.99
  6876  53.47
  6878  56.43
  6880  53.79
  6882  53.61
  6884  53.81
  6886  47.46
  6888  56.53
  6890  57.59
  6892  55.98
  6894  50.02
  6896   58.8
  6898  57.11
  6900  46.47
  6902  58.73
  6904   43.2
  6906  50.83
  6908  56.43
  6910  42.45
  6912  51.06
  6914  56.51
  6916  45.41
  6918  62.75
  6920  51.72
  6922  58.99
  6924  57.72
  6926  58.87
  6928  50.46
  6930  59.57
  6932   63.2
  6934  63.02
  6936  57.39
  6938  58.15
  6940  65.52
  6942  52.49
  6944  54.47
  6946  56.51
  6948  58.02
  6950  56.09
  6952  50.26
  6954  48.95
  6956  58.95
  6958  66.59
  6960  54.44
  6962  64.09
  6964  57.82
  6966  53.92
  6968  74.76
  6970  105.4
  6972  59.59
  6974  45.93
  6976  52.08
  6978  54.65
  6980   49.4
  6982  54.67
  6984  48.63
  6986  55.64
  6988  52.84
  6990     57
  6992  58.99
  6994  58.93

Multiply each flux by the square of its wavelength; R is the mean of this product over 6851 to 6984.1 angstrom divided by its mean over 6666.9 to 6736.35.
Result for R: 0.9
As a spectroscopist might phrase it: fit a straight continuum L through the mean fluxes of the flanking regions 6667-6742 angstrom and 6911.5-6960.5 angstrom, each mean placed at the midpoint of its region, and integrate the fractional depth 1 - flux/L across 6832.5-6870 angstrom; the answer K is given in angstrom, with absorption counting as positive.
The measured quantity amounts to 3.7 angstrom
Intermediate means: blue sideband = 62.7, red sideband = 56.8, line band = 53.1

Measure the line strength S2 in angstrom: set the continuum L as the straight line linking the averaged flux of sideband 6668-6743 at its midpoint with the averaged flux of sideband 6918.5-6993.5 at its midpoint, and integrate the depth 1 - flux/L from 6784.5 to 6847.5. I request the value 5.8 angstrom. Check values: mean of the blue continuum 62.7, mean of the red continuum 58.1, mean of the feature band 55.1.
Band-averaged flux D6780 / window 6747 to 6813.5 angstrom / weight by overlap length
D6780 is 55.6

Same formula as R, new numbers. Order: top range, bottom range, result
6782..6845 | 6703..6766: 0.88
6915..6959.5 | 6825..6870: 1.11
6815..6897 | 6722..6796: 0.95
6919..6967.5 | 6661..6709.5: 1.09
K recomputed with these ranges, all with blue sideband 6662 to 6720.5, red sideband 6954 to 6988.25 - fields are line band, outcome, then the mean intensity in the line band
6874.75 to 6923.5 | 5.2 angstrom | 53.4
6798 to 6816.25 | 0.8 angstrom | 57.5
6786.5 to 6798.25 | 1.6 angstrom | 52.2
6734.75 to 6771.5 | 2.5 angstrom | 56.6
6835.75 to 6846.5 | 0.8 angstrom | 55.7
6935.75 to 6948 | 0.4 angstrom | 57.5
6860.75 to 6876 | 2.4 angstrom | 50.4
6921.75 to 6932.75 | 0.3 angstrom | 58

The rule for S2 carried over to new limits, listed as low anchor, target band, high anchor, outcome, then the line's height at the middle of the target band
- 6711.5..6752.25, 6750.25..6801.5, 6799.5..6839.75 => 5.2 angstrom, 61.3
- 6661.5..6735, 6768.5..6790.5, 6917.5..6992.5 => 2.3 angstrom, 61.4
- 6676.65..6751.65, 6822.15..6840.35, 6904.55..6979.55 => 2.0 angstrom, 60.1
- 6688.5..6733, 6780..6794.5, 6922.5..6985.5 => 2.3 angstrom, 64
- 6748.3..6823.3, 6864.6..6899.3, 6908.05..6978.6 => 1.9 angstrom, 56.9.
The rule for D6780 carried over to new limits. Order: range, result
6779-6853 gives 54.5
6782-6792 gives 56.3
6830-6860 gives 54.1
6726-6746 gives 67.2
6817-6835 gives 53.7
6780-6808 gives 55.4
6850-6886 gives 52.6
